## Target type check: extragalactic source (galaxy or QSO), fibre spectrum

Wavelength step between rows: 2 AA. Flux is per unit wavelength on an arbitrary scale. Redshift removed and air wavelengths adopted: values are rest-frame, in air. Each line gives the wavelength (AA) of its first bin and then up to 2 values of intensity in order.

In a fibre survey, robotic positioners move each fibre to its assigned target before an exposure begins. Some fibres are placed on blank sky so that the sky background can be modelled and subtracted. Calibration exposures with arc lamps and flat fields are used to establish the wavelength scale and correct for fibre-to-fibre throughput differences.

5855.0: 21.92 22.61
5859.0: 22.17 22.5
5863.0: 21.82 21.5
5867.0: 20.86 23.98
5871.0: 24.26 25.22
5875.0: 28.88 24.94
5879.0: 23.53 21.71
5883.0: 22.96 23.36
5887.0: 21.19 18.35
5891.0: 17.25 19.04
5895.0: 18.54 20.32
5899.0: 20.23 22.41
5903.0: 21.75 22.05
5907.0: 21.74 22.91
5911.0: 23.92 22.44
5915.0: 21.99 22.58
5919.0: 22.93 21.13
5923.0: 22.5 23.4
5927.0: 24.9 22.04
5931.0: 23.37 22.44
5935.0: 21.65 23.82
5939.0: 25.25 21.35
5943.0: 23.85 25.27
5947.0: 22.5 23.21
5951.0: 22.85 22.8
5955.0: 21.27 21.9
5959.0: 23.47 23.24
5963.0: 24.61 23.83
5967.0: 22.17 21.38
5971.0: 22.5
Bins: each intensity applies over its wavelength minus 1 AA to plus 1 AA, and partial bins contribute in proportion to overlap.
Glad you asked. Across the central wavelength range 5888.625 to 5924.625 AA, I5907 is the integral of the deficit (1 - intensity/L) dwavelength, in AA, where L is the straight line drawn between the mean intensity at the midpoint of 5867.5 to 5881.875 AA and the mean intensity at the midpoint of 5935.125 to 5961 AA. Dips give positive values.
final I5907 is 3.9 AA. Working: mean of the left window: 24.5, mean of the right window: 23.1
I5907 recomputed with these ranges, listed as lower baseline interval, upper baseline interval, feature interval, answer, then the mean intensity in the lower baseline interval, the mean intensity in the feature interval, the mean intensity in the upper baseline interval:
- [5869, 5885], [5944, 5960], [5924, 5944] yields 0.1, 24.4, 23.2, 22.9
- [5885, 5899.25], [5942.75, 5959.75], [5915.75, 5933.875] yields -1.2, 19.5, 22.8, 23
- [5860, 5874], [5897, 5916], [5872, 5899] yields 0.8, 22.9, 21.9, 22.1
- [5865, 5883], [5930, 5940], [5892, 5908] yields 2.0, 24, 20.8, 23.3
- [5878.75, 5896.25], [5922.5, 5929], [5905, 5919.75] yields -0.1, 20.5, 22.6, 23.4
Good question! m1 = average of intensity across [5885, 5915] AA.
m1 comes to 21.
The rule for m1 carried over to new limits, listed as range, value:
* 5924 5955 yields 23.2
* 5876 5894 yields 21.4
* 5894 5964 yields 22.6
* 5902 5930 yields 22.6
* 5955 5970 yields 22.8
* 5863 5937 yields 22.3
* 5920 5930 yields 22.8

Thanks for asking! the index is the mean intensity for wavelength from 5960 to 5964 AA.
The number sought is 23.9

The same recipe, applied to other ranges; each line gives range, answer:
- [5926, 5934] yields 23.2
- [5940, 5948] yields 23.2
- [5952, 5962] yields 22.5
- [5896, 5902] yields 21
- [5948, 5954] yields 23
